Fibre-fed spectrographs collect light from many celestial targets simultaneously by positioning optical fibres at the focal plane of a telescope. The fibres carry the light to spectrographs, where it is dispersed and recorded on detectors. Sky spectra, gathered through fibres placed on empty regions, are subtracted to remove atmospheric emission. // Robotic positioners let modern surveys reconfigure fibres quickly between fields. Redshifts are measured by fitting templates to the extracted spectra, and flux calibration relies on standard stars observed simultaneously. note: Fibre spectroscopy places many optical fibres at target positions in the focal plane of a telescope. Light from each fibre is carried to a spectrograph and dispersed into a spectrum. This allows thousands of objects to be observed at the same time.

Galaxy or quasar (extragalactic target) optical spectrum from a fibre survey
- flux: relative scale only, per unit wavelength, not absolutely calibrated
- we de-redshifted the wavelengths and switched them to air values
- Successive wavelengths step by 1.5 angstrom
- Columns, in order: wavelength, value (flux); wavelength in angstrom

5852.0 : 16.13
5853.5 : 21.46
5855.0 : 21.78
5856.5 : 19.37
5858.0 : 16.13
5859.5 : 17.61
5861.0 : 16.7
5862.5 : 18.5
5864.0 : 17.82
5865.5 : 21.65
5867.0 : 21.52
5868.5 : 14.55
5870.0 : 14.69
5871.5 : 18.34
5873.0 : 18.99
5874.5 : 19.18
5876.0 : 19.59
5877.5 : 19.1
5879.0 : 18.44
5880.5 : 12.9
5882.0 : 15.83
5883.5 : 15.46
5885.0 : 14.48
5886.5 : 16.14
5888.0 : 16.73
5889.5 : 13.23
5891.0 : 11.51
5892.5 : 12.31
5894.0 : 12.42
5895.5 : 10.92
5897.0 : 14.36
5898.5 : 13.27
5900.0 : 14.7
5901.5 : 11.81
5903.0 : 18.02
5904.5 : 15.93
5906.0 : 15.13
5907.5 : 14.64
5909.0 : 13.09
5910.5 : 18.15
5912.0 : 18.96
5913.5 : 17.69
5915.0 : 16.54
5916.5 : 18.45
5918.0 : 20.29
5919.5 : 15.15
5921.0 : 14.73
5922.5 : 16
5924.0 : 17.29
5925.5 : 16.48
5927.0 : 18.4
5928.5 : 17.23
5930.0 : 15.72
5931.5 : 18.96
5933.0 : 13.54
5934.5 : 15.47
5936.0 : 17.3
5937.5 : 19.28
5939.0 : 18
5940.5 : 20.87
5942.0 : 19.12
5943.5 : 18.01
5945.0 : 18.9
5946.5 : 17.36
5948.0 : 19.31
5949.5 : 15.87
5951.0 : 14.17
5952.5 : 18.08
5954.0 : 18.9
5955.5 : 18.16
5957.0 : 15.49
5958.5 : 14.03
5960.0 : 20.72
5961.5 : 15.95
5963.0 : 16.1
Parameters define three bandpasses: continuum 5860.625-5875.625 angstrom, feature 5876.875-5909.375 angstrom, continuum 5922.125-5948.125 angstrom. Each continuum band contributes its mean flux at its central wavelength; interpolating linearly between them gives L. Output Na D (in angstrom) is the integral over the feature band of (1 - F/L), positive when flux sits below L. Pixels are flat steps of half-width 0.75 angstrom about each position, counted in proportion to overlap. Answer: 6.2 angstrom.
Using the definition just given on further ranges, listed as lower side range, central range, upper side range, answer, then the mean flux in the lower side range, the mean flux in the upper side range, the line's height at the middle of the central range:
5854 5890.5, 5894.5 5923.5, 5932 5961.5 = 3.0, 17.4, 17.5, 17.5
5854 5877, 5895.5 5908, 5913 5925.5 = 2.1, 18.5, 17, 17.5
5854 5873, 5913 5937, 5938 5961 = 1.5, 18.3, 17.8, 17.9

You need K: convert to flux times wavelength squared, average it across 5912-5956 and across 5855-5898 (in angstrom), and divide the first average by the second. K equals 1.08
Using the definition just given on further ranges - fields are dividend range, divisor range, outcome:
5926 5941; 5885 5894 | 1.27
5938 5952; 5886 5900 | 1.36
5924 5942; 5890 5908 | 1.29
